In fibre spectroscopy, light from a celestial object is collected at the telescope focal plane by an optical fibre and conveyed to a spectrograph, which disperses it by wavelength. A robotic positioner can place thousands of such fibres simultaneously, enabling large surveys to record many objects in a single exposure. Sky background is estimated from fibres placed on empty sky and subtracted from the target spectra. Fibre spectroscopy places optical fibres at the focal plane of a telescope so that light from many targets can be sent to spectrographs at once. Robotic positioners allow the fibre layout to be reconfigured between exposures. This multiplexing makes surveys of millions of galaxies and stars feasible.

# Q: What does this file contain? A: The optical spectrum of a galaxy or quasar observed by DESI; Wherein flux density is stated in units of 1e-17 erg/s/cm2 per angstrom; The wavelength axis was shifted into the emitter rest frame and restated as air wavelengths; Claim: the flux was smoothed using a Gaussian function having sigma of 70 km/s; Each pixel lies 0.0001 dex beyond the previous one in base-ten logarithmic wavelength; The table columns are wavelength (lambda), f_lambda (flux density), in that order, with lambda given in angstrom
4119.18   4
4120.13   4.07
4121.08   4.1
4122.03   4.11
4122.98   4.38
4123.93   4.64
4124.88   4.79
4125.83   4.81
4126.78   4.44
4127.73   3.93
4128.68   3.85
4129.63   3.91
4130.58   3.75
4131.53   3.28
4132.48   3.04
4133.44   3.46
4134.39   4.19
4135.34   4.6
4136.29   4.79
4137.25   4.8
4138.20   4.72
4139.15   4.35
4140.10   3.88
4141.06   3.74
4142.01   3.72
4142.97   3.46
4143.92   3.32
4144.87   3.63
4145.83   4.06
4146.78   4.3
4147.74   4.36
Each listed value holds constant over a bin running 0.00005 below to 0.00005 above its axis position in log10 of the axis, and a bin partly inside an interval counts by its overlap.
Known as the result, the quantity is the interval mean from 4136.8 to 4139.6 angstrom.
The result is 4.63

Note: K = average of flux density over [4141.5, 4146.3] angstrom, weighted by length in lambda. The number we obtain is 3.64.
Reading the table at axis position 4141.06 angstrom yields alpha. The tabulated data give 3.74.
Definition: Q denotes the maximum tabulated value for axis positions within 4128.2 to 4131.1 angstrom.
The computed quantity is 3.91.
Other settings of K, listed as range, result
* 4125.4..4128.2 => 4.39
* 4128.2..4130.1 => 3.88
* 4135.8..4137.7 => 4.78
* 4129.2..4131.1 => 3.82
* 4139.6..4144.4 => 3.63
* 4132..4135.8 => 3.82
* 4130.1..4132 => 3.52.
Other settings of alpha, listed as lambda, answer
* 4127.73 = 3.93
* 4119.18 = 4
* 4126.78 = 4.44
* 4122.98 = 4.38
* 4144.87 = 3.63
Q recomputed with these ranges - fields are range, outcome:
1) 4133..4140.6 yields 4.8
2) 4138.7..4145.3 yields 4.35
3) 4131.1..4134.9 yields 4.19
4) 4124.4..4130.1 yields 4.81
